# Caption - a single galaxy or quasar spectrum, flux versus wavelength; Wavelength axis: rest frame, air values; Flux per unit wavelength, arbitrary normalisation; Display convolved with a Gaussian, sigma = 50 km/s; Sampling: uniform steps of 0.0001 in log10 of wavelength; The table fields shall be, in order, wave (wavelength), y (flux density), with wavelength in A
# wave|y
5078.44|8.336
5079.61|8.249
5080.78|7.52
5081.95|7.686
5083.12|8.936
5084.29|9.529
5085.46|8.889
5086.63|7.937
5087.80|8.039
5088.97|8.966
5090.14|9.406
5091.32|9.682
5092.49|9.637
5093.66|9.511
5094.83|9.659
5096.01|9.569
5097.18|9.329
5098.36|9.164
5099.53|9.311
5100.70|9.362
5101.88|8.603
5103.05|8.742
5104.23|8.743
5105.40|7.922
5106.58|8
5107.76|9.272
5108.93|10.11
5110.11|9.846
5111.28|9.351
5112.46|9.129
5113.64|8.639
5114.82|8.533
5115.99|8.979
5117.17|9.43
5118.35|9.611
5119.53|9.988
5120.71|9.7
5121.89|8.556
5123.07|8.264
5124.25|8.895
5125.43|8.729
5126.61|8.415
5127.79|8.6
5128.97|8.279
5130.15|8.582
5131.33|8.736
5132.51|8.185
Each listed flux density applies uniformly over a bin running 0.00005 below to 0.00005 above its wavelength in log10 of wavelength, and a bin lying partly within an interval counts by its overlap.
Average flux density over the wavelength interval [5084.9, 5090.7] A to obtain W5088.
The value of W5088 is 8.65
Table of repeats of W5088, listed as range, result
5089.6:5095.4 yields 9.58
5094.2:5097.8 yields 9.5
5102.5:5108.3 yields 8.52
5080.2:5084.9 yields 8.42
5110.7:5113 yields 9.23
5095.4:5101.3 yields 9.34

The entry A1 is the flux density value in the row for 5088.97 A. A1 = 8.966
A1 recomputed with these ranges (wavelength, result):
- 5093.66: 9.511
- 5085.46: 8.889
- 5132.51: 8.185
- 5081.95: 7.686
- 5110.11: 9.846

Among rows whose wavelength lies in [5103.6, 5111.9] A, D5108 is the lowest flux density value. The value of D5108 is 7.922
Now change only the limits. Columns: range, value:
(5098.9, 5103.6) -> 8.603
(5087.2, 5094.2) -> 8.039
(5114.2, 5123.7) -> 8.264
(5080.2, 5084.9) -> 7.52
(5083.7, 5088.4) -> 7.937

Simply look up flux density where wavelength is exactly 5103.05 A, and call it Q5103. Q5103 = 8.742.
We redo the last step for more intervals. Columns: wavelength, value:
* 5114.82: 8.533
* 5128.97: 8.279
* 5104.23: 8.743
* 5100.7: 9.362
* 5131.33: 8.736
